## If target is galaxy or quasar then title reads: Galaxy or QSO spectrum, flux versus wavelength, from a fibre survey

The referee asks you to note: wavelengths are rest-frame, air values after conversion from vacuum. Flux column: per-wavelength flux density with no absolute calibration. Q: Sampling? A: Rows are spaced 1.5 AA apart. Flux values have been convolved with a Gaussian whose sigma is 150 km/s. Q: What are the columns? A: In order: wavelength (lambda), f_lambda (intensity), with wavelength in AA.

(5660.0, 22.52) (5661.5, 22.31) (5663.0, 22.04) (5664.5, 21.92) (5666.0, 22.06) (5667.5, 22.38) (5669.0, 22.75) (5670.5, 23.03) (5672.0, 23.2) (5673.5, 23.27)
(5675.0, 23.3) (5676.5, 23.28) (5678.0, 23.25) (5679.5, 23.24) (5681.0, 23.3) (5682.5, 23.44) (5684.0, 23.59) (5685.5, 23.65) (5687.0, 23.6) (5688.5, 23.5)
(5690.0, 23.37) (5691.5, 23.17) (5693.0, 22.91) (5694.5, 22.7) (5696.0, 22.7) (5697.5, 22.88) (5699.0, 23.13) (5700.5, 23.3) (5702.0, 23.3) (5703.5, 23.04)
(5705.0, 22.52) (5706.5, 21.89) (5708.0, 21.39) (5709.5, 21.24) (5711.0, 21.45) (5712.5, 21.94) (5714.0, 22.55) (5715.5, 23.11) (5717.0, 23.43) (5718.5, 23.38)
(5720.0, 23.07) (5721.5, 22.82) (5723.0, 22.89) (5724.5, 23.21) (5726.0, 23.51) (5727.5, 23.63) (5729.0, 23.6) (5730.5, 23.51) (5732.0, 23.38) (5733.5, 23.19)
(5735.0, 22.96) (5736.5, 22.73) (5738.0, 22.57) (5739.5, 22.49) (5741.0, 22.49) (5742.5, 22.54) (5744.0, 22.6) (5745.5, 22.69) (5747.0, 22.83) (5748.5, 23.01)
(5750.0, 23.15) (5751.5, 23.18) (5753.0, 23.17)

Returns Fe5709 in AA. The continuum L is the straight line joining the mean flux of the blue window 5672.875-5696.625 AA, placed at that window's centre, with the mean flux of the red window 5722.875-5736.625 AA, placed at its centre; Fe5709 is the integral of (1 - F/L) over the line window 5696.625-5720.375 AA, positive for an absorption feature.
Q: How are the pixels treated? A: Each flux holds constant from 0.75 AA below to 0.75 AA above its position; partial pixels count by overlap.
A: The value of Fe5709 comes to 0.7 AA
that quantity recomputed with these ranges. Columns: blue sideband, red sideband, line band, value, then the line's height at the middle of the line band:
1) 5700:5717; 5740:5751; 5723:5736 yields -0.4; 22.6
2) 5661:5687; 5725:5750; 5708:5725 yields 0.3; 23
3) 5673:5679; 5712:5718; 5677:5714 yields 0.3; 23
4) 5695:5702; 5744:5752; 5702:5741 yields 0.3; 23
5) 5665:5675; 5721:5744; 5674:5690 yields -0.4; 22.8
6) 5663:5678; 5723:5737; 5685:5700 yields -0.1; 23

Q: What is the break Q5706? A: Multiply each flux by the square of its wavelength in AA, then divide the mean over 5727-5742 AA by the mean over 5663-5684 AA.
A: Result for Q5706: 1.0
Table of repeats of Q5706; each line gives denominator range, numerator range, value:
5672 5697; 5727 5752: 1.01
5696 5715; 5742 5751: 1.03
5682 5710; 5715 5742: 1.02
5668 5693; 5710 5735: 1.00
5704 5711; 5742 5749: 1.06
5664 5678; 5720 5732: 1.04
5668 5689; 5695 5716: 0.97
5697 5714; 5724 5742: 1.04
